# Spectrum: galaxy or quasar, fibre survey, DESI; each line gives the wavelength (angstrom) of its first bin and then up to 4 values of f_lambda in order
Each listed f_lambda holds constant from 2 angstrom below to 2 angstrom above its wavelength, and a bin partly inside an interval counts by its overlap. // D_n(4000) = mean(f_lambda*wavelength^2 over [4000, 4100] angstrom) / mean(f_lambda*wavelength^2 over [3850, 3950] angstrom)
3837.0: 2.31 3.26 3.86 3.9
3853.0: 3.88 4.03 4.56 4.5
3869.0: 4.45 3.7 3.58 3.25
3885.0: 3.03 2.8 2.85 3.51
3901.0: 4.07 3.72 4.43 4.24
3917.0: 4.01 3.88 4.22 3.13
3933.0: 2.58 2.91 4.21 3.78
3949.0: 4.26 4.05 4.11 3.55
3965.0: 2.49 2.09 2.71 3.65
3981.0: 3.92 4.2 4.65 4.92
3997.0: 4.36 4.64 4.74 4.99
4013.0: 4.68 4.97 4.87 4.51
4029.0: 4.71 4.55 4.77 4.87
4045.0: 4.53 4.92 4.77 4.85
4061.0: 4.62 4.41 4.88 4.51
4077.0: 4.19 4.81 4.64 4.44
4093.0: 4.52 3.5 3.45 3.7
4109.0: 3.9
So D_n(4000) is 1.3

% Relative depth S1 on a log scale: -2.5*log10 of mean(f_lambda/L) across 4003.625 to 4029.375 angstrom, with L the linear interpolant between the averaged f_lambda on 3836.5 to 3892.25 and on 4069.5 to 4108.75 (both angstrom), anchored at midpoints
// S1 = -0.19 mag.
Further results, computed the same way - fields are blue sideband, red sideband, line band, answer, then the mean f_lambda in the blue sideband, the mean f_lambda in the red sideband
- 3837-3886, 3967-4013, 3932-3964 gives 0.09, 3.79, 4.11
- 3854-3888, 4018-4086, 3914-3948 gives 0.14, 3.86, 4.68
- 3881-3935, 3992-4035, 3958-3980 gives 0.37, 3.56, 4.72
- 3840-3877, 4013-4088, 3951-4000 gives 0.18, 4.01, 4.68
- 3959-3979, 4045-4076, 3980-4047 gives -0.24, 2.9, 4.68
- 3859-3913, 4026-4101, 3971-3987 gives 0.15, 3.75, 4.55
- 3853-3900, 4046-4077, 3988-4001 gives -0.08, 3.68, 4.67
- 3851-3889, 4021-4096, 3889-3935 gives 0.10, 3.83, 4.63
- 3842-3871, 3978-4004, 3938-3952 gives 0.09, 4.14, 4.43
